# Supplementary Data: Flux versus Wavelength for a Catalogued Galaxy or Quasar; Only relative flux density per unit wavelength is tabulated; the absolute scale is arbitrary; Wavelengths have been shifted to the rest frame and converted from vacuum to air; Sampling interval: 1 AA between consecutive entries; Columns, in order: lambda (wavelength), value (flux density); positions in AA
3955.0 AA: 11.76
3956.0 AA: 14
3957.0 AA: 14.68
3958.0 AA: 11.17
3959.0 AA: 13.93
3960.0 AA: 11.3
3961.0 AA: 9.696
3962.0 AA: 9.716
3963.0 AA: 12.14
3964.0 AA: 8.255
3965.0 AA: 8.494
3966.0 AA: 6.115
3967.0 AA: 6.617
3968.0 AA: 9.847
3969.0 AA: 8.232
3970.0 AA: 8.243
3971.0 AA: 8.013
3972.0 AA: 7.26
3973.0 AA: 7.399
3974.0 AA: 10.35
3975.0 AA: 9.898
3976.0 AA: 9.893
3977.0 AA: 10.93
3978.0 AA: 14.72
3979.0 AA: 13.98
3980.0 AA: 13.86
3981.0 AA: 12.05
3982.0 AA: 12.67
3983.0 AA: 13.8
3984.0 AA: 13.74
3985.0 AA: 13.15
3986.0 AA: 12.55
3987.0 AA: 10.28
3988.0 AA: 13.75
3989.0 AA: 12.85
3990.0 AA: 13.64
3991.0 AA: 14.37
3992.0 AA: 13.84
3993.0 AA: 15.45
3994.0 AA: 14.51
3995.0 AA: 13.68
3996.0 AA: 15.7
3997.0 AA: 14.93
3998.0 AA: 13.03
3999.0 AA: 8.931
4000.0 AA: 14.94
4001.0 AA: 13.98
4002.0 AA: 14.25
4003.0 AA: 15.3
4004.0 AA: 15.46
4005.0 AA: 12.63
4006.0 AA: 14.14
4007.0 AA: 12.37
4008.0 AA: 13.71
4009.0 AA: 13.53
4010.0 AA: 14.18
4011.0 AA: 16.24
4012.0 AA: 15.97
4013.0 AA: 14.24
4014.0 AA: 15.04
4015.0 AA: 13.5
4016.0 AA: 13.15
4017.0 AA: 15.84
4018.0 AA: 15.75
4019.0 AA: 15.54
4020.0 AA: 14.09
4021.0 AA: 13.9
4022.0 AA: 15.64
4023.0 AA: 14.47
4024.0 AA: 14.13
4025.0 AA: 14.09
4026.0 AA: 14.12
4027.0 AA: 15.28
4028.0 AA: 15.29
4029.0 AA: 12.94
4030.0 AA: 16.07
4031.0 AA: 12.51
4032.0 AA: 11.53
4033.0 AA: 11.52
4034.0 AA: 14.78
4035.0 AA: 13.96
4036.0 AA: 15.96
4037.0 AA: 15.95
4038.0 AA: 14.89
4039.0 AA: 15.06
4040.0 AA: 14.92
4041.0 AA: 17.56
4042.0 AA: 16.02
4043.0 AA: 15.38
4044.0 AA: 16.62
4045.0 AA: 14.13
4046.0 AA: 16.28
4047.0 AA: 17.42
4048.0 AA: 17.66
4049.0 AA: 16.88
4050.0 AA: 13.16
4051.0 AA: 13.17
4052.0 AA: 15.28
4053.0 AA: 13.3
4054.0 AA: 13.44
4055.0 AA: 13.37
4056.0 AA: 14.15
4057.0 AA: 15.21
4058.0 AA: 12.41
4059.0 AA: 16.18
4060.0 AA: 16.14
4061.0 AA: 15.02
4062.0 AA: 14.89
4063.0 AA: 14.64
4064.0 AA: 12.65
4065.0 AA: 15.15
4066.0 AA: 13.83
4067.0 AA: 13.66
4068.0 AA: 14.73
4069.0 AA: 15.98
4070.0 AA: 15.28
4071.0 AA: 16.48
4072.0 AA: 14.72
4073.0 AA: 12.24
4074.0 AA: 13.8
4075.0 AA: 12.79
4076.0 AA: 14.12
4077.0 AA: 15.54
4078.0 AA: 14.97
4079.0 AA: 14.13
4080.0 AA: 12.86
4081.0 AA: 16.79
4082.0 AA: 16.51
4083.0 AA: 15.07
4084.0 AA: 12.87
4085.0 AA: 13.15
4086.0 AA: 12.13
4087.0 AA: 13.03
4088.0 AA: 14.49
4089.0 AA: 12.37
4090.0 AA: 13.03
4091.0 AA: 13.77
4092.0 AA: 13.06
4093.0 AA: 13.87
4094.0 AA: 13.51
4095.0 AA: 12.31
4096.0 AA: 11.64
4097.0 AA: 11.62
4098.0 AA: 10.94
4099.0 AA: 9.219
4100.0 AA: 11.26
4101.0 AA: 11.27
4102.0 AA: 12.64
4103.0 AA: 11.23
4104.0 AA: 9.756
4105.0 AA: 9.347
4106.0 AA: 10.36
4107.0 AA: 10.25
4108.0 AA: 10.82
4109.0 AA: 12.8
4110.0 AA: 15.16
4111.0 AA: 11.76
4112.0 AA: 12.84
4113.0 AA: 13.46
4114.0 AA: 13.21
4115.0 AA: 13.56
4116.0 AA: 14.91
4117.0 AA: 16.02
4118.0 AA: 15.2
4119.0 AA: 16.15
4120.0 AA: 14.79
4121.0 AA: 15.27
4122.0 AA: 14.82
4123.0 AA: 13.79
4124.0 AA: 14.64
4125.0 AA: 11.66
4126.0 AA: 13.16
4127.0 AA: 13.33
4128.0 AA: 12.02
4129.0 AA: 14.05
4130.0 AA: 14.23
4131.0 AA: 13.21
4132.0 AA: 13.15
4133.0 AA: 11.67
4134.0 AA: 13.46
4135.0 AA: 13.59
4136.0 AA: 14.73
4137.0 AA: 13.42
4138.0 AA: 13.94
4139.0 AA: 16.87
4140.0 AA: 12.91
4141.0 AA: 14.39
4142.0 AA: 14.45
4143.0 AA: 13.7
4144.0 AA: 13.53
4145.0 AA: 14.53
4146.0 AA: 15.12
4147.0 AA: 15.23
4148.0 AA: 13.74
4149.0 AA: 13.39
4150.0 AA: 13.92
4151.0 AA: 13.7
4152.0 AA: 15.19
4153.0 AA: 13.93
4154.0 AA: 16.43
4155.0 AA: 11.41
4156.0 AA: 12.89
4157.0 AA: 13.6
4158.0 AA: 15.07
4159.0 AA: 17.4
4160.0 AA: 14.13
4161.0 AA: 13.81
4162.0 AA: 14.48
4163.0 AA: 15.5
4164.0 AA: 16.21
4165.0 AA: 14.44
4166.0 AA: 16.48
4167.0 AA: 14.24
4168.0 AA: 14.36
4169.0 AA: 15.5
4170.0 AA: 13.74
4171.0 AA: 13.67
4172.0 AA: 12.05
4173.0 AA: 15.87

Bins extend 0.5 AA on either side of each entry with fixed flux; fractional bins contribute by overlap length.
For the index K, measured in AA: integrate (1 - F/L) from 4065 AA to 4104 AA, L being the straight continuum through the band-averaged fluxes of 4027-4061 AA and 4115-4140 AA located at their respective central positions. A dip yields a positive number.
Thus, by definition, 2.8 AA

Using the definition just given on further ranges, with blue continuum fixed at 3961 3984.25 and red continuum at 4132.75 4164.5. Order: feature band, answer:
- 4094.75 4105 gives 1.62 AA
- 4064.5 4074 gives -1.66 AA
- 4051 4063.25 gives -2.29 AA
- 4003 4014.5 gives -3.44 AA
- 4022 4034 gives -2.54 AA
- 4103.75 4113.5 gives 1.21 AA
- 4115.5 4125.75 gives -0.79 AA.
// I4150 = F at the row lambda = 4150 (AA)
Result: 13.92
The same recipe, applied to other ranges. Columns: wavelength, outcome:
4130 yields 14.23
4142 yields 14.45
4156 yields 12.89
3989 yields 12.85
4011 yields 16.24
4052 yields 15.28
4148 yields 13.74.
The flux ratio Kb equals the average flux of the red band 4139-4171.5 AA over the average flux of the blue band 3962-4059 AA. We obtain 1.1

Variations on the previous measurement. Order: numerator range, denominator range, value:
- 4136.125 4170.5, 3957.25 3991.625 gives 1.31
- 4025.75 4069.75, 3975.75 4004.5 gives 1.09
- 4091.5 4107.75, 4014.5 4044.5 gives 0.78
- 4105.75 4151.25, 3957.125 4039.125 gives 1.06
